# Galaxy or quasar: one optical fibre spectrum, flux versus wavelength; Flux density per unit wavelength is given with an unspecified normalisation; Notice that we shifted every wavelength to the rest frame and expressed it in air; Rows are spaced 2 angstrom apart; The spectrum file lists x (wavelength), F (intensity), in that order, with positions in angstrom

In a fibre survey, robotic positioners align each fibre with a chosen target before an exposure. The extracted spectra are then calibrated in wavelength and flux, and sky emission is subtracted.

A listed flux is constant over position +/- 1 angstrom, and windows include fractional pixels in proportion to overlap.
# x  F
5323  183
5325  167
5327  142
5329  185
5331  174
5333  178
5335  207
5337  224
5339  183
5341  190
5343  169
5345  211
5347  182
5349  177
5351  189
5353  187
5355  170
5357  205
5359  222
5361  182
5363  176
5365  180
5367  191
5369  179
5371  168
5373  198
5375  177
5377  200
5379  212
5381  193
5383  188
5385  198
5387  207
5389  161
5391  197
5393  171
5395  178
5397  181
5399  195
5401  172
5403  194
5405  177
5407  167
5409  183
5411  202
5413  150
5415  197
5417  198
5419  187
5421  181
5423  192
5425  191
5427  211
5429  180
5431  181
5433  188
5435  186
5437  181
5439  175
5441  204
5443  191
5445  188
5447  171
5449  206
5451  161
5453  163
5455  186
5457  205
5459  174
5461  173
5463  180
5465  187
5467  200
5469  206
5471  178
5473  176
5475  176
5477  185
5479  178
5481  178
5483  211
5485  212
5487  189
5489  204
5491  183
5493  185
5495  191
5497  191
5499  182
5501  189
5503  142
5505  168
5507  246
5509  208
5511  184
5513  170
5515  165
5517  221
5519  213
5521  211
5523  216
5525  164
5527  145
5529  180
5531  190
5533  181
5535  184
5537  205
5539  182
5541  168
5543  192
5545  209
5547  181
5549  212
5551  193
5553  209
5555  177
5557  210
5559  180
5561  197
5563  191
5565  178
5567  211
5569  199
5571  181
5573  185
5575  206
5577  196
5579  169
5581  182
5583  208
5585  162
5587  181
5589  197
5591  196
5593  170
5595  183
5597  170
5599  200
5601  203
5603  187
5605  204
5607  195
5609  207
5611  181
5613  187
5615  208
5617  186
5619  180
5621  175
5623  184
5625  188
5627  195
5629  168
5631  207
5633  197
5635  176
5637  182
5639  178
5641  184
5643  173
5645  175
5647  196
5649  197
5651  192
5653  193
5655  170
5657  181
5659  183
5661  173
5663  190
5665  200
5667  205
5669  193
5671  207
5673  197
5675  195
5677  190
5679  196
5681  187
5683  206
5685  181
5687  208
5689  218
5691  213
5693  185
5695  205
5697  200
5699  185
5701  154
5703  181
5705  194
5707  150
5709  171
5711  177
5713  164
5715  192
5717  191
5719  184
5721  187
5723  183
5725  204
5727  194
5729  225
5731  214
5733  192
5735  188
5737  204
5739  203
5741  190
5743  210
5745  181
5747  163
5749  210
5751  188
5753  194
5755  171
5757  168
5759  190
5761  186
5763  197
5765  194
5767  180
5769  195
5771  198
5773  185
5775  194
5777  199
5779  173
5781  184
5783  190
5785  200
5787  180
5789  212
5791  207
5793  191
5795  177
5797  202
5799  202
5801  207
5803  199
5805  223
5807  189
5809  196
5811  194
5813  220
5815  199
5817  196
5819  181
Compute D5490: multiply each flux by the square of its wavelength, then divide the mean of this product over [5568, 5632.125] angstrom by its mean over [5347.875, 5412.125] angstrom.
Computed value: 1.10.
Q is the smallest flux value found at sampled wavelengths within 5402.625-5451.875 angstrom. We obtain 150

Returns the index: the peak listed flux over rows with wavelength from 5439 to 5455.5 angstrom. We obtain 206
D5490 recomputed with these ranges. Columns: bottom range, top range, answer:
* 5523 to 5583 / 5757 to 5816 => 1.12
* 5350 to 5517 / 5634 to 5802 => 1.13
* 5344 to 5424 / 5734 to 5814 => 1.19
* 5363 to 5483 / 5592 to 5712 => 1.10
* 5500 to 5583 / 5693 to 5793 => 1.07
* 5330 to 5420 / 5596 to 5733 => 1.13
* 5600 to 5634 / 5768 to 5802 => 1.08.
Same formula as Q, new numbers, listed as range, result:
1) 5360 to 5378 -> 168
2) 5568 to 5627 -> 162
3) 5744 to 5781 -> 163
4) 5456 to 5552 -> 142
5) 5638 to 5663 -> 170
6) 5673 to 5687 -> 181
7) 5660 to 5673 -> 173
